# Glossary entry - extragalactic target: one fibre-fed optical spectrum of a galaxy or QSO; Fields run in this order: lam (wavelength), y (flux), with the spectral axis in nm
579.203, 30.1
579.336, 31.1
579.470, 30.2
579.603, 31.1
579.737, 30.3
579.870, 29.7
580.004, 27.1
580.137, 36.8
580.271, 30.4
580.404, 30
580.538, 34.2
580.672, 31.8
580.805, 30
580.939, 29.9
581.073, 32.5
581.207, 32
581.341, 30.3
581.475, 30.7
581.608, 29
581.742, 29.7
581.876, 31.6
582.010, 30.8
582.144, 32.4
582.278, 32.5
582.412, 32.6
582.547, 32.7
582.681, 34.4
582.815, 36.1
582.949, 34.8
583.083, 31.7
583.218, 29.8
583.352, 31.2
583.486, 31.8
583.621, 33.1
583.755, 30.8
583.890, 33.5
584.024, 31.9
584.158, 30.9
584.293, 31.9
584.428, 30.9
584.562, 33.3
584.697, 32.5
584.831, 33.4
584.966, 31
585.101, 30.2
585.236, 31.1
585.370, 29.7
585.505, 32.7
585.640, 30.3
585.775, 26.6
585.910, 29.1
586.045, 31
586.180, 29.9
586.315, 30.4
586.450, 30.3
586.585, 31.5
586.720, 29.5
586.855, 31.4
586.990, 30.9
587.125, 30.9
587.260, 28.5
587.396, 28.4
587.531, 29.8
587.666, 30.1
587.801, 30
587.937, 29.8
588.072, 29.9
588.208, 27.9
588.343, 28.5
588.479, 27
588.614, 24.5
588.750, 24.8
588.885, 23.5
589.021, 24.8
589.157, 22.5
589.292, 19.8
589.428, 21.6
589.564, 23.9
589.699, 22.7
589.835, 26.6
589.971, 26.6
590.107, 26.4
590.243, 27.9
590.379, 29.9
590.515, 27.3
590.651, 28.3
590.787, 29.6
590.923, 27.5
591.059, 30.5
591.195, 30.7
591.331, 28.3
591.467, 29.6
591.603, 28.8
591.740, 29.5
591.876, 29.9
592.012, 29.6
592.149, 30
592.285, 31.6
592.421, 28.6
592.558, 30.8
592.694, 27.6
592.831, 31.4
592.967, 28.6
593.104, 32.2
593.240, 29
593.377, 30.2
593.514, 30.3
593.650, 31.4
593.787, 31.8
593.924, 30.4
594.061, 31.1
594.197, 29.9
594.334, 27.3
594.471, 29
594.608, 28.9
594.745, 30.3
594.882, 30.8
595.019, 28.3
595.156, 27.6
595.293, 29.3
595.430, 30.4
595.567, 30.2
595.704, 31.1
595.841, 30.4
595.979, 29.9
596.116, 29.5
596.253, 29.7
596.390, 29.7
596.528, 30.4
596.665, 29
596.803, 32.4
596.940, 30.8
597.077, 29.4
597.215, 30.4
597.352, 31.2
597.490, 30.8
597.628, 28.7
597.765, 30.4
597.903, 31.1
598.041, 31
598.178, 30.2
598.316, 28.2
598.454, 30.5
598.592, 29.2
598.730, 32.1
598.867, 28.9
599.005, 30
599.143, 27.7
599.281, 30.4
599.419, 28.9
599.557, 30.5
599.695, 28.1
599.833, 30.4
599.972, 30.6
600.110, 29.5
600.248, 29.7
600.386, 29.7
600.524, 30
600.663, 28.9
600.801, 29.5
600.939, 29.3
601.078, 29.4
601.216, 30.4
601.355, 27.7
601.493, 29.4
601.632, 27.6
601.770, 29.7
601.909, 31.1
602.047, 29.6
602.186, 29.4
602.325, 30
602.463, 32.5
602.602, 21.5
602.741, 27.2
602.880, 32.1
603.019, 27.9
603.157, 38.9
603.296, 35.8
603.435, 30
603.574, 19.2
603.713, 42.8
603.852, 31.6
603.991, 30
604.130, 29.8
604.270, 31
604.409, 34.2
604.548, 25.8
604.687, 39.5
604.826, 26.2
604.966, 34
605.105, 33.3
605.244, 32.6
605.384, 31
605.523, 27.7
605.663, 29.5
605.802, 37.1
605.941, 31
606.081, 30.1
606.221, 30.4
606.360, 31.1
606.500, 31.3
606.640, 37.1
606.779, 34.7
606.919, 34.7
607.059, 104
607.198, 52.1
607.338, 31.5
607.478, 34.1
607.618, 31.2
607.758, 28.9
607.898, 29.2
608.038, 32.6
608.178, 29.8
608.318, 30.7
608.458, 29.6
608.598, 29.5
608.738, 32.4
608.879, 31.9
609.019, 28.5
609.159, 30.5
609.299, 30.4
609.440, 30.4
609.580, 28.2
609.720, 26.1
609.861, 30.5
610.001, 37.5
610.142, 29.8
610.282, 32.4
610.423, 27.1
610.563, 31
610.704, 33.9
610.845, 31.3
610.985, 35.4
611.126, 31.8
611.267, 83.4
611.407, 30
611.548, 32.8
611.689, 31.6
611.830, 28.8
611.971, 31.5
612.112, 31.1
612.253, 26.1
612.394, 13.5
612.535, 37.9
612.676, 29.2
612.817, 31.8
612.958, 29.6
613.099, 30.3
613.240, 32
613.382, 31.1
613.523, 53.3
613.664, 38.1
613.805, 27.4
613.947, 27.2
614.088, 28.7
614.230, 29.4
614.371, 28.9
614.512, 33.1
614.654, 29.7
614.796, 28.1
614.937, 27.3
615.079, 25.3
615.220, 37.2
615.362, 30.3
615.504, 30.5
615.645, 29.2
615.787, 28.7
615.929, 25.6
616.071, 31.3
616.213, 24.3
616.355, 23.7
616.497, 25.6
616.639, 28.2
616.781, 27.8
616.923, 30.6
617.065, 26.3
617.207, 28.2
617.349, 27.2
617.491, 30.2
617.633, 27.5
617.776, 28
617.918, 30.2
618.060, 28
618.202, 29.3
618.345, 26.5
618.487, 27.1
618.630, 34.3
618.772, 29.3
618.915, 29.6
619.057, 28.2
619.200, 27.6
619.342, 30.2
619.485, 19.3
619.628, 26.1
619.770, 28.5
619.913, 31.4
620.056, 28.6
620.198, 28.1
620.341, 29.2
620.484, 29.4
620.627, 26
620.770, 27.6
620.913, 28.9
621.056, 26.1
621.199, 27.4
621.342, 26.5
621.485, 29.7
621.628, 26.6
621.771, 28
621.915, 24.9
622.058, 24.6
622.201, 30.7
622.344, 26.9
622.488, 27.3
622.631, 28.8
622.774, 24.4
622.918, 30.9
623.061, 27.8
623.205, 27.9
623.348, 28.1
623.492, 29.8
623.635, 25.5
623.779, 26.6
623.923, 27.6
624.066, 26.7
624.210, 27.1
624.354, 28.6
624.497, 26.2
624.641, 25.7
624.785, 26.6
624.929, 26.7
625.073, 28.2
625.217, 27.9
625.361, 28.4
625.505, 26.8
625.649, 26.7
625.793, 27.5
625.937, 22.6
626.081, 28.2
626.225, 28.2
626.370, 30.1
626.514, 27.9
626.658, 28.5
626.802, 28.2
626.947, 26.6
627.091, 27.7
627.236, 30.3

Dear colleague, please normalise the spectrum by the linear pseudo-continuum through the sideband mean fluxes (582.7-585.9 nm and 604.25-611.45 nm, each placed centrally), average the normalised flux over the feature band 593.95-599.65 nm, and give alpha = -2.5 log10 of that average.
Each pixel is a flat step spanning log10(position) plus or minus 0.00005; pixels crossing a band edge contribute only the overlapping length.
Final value 0.11 mag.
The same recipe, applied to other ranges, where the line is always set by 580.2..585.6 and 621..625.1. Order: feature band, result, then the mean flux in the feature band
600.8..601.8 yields 0.02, 29.1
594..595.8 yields 0.03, 29.6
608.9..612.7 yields -0.13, 32.3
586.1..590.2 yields 0.14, 27.4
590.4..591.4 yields 0.07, 28.9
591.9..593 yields 0.03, 29.8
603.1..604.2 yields -0.10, 32.2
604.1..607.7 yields -0.22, 35.6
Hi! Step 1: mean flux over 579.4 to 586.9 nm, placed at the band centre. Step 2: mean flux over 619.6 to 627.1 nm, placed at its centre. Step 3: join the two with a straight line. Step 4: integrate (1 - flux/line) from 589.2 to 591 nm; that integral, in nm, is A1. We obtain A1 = 0.28 nm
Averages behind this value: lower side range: 31.3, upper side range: 27.6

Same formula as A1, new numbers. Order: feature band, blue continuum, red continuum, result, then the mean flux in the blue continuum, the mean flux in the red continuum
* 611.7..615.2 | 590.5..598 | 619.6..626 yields -0.28 nm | 29.9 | 27.5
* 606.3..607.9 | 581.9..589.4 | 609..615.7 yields -0.45 nm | 30.1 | 31.9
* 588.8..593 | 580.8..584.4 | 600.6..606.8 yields 0.52 nm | 31.8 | 30.8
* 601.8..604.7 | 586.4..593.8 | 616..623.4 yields -0.27 nm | 28.4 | 27.9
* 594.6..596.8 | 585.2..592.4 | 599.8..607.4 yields 0.04 nm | 28.3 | 32.6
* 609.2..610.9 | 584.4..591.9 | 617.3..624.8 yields -0.16 nm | 28.6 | 27.8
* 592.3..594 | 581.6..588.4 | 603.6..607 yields 0.07 nm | 31.1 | 32.4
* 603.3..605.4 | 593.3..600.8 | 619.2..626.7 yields -0.17 nm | 29.9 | 27.5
